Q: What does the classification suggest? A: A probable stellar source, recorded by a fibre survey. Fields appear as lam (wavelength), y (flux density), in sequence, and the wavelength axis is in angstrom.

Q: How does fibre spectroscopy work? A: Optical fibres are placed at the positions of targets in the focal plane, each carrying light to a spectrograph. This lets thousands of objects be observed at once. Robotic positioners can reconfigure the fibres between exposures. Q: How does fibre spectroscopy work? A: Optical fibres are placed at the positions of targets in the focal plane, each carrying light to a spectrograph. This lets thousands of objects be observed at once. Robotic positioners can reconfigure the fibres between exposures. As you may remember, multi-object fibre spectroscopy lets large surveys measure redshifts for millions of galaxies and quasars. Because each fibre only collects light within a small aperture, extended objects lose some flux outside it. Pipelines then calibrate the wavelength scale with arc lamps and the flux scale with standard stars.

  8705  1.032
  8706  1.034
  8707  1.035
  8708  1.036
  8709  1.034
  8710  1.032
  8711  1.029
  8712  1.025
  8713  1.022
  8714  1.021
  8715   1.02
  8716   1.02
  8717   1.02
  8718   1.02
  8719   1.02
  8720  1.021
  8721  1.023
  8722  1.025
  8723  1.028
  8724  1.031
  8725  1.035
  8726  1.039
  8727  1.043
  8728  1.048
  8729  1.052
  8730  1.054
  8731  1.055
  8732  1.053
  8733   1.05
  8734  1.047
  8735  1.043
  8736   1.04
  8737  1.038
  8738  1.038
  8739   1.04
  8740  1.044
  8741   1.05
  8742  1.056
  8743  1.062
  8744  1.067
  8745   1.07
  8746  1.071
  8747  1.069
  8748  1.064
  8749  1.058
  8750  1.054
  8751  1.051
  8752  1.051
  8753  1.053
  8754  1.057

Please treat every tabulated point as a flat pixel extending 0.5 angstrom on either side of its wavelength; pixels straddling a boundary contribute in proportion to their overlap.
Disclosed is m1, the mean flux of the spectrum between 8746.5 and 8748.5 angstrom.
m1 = 1.07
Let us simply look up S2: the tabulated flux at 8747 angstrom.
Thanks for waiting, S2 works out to 1.069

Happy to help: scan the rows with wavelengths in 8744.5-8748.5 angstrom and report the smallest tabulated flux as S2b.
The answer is 1.064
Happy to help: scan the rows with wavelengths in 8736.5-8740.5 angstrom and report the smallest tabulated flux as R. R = 1.038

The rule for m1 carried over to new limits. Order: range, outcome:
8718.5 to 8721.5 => 1.02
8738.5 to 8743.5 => 1.05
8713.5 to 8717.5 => 1.02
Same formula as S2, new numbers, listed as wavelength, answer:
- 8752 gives 1.051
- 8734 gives 1.047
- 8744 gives 1.067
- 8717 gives 1.02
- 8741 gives 1.05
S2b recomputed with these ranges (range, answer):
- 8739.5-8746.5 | 1.044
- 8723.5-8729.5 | 1.031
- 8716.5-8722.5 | 1.02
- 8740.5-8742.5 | 1.05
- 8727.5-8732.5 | 1.048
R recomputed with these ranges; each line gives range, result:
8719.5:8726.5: 1.021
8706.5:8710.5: 1.032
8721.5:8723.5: 1.025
